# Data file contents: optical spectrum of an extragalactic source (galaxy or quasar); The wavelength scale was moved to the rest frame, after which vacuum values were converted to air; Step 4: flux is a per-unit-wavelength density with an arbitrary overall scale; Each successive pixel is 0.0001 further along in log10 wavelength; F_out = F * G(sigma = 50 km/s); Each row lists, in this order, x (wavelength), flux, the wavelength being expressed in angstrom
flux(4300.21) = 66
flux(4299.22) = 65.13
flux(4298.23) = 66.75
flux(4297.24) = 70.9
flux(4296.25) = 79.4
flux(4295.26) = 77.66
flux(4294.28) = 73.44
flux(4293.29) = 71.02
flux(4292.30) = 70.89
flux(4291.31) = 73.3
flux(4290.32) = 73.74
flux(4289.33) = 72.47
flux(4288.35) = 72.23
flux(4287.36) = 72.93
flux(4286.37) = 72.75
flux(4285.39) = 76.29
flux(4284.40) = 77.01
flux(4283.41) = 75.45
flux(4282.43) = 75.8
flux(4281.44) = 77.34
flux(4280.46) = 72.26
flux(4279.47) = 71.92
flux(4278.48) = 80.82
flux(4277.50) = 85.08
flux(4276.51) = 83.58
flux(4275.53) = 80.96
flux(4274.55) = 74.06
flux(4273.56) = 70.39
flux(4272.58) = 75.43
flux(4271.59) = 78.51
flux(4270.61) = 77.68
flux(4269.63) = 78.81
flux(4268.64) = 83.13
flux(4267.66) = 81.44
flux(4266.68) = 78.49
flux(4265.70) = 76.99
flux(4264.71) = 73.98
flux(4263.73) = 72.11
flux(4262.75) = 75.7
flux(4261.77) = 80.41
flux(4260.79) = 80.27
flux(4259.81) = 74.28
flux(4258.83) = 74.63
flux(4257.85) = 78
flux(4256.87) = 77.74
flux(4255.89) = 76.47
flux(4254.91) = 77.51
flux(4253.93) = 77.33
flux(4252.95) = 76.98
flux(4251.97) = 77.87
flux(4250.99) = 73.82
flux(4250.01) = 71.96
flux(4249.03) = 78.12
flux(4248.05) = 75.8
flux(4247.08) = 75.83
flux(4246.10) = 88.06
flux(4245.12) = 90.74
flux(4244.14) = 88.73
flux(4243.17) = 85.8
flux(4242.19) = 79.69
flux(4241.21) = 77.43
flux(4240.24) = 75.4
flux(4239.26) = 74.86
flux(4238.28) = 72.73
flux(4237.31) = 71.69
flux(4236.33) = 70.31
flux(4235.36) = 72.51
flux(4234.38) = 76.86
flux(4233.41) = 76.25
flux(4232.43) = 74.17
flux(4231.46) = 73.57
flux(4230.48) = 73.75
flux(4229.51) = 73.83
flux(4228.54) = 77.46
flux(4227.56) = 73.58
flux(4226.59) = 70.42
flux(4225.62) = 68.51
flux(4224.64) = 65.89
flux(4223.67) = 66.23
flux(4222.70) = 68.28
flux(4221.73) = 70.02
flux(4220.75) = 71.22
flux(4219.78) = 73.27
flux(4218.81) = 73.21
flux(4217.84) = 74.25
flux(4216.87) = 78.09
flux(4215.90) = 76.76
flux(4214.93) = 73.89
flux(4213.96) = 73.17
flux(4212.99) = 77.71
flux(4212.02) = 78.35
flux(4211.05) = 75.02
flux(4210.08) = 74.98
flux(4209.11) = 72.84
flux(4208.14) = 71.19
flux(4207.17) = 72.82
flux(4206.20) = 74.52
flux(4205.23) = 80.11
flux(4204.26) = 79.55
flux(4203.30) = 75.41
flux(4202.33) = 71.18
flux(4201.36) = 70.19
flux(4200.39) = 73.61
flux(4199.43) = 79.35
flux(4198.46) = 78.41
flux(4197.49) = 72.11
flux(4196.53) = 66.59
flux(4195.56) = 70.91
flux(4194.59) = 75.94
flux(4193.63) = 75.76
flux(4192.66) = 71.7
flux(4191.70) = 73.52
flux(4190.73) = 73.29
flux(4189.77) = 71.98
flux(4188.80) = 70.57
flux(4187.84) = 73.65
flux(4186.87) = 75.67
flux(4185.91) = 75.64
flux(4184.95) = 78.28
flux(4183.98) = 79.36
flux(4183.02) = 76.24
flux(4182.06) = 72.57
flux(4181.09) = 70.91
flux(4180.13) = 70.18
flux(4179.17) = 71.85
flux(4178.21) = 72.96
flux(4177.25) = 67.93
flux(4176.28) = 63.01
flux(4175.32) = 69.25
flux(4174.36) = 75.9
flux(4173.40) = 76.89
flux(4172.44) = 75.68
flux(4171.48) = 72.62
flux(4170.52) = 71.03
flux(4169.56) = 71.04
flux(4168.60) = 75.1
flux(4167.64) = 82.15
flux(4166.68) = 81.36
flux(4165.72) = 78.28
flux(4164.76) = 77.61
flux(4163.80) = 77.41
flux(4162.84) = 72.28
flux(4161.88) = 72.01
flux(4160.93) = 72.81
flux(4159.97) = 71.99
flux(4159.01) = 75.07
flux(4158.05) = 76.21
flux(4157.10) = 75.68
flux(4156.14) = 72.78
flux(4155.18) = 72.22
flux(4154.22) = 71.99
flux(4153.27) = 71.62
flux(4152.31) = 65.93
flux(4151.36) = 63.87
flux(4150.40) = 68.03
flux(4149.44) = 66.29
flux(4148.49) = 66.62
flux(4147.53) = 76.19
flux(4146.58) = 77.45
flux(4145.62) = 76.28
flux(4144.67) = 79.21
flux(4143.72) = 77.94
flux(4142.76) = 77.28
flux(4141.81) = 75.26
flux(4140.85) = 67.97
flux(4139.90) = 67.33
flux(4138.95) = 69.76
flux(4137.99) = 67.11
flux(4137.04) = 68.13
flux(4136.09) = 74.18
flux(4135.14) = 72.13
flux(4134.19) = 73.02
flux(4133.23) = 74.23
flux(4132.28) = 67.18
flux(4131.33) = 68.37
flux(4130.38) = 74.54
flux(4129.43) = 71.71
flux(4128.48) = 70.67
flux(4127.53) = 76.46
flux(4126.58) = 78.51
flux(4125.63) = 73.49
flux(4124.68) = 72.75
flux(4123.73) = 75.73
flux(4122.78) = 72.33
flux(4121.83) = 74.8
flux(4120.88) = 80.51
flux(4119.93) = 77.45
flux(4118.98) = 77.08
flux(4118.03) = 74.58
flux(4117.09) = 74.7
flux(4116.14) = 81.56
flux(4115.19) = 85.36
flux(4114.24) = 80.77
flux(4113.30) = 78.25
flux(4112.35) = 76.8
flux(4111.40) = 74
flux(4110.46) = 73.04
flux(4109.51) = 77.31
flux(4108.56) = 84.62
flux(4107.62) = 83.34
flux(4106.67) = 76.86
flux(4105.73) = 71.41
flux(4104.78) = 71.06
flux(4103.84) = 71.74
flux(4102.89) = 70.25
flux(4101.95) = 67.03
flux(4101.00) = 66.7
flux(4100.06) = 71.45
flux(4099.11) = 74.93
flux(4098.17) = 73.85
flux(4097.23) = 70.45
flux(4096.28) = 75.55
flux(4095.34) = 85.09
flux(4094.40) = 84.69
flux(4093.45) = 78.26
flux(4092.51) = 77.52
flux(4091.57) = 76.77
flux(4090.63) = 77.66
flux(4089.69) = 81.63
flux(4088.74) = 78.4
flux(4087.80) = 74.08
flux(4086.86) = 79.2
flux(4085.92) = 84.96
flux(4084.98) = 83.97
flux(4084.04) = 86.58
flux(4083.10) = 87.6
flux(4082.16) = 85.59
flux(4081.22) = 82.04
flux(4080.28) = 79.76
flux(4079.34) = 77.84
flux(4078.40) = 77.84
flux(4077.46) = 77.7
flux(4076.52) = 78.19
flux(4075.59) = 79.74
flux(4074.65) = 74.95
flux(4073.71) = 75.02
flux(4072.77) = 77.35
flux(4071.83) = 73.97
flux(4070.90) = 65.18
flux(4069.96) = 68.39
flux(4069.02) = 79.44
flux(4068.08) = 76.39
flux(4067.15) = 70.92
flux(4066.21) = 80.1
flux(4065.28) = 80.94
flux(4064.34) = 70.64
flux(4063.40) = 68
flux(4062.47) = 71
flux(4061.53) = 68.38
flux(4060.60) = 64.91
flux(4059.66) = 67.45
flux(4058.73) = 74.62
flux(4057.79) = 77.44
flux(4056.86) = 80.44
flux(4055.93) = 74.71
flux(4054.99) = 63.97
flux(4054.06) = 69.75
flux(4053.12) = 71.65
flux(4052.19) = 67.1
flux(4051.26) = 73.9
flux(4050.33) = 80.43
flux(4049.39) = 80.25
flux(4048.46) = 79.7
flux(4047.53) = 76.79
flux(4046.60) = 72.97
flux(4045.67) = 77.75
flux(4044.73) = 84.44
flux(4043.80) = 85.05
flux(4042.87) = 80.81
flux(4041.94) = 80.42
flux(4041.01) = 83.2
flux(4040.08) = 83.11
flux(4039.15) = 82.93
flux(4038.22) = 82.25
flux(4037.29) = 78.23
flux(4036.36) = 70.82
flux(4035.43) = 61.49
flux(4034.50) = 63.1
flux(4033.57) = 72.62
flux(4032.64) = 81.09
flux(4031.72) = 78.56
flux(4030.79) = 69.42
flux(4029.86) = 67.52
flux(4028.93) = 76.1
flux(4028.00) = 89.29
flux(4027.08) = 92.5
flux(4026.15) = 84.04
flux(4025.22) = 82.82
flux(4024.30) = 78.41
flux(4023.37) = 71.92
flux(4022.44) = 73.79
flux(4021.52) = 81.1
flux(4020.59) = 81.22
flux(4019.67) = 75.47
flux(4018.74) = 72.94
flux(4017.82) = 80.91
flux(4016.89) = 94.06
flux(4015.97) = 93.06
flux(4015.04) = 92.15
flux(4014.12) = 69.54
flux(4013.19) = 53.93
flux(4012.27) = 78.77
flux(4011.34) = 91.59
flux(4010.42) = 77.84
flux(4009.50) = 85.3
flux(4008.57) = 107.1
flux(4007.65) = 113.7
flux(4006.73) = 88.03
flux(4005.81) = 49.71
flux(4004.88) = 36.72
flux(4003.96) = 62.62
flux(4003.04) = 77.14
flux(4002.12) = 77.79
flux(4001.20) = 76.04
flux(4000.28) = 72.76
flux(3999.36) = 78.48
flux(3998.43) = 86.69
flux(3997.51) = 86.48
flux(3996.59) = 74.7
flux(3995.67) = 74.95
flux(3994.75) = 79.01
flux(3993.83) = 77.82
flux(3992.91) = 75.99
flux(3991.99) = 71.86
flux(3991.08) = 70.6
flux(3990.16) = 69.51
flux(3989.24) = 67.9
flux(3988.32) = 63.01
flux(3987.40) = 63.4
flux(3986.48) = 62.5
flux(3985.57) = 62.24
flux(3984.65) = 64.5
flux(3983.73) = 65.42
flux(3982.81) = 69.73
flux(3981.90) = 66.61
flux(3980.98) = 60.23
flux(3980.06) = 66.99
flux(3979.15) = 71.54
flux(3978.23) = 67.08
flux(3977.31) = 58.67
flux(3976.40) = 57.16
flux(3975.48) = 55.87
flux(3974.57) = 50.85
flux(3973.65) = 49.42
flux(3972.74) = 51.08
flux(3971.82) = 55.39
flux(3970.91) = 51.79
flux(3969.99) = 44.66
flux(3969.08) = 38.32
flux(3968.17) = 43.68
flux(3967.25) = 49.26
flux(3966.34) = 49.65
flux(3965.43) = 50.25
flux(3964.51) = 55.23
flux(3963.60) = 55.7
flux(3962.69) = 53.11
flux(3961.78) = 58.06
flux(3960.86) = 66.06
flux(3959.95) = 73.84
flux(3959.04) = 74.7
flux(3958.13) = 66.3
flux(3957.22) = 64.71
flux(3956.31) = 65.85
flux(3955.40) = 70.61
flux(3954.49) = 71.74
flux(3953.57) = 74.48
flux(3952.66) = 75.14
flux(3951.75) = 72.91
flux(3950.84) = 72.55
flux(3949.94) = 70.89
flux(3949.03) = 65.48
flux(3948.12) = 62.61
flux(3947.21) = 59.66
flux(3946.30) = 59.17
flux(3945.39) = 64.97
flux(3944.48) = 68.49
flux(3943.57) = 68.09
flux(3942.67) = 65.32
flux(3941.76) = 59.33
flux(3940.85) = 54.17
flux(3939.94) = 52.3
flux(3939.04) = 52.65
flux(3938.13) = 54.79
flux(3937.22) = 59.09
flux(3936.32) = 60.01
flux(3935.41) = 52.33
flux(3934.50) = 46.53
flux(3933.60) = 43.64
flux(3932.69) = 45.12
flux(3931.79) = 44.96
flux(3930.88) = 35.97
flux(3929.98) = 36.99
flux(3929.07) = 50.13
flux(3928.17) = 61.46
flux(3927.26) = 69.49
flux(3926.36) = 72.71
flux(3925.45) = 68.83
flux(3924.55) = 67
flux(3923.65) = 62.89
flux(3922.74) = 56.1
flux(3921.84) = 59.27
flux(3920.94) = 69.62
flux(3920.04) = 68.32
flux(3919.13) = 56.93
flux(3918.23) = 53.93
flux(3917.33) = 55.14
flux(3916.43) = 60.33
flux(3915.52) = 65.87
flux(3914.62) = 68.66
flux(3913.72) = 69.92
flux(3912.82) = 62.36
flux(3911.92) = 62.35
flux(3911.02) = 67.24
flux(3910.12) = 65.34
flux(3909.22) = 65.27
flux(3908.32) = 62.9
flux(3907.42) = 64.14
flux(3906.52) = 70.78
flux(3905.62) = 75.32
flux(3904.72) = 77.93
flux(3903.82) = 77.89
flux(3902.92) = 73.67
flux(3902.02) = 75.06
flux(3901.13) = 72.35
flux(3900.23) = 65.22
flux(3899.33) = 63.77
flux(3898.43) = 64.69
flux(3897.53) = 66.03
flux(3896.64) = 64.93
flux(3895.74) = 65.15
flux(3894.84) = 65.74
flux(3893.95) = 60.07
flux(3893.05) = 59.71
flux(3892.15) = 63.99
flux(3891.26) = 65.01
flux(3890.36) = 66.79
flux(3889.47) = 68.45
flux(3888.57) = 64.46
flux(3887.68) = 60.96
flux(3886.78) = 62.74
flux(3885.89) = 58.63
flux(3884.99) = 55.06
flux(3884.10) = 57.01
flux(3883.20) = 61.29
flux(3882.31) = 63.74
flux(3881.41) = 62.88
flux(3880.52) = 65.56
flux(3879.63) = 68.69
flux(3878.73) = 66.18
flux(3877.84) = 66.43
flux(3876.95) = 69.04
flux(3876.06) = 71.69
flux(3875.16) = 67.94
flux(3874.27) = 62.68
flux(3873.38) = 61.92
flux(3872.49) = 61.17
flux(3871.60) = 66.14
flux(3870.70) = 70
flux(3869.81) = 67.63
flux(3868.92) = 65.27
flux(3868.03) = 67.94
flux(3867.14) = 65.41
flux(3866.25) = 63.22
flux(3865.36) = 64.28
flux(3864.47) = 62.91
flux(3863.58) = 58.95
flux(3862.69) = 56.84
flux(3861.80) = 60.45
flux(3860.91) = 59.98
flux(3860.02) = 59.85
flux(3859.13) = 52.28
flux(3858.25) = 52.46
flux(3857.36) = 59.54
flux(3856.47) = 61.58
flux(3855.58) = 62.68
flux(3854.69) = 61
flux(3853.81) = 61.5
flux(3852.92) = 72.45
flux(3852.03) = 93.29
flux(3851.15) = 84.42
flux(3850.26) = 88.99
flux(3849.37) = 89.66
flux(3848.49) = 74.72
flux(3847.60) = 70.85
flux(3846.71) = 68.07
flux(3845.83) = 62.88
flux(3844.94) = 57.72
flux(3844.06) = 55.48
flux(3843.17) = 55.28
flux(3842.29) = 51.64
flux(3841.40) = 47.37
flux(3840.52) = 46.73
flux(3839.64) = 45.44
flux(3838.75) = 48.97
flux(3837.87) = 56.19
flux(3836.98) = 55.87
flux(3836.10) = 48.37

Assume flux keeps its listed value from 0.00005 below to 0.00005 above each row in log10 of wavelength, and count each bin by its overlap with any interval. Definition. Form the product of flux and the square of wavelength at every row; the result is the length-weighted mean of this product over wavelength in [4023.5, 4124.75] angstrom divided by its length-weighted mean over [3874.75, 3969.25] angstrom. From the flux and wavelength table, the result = 1.32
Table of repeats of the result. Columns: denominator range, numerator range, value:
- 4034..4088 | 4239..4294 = 1.12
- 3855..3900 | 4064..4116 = 1.36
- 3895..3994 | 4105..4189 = 1.32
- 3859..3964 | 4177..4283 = 1.39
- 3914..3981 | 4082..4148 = 1.39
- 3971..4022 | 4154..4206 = 1.12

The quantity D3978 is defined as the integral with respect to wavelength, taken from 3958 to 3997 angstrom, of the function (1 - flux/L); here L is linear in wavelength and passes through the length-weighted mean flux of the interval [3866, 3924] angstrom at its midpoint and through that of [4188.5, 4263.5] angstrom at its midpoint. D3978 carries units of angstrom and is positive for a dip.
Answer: 3.4 angstrom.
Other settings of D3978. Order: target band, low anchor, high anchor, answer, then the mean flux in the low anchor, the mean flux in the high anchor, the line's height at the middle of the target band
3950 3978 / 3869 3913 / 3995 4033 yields 5.35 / 65.8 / 78.9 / 73.6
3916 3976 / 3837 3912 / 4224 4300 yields 7.14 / 64.6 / 75.9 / 66.7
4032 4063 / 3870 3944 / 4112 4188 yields -2.79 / 62.5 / 73.8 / 69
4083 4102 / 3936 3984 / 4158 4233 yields -2.78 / 60.8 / 73.7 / 68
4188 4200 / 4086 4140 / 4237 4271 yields 0.54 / 75.1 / 78.1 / 76.8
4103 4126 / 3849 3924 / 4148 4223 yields -1.62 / 65.4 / 73.4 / 71.5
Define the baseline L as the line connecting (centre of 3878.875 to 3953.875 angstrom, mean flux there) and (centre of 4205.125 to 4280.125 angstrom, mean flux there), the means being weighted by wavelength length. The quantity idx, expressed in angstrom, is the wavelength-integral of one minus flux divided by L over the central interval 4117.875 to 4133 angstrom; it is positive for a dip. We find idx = -0.6 angstrom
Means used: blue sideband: 62.7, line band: 74.1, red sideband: 76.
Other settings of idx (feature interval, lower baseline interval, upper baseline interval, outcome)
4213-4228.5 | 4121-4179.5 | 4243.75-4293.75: 0.7 angstrom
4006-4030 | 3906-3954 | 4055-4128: -4.6 angstrom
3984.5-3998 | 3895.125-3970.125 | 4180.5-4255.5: -1.4 angstrom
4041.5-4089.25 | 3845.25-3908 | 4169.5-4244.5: -4.0 angstrom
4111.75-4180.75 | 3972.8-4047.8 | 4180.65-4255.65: 1.0 angstrom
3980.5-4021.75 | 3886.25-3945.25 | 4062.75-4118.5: -3.4 angstrom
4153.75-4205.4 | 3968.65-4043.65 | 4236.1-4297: 1.0 angstrom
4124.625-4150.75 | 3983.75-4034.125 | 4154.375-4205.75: 0.8 angstrom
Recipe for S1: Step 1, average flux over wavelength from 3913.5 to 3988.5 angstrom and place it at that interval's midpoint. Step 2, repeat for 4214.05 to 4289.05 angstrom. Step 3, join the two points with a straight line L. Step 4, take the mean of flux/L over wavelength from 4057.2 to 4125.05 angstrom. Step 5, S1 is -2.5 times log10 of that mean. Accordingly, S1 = -0.14 mag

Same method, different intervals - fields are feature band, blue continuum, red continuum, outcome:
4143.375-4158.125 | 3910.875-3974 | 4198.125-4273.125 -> -0.02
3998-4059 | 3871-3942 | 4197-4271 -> -0.16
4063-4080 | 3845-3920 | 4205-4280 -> -0.06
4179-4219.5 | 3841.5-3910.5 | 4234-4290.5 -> 0.01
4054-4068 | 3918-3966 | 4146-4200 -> -0.08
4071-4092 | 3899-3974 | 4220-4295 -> -0.17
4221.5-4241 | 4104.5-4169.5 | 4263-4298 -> 0.04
